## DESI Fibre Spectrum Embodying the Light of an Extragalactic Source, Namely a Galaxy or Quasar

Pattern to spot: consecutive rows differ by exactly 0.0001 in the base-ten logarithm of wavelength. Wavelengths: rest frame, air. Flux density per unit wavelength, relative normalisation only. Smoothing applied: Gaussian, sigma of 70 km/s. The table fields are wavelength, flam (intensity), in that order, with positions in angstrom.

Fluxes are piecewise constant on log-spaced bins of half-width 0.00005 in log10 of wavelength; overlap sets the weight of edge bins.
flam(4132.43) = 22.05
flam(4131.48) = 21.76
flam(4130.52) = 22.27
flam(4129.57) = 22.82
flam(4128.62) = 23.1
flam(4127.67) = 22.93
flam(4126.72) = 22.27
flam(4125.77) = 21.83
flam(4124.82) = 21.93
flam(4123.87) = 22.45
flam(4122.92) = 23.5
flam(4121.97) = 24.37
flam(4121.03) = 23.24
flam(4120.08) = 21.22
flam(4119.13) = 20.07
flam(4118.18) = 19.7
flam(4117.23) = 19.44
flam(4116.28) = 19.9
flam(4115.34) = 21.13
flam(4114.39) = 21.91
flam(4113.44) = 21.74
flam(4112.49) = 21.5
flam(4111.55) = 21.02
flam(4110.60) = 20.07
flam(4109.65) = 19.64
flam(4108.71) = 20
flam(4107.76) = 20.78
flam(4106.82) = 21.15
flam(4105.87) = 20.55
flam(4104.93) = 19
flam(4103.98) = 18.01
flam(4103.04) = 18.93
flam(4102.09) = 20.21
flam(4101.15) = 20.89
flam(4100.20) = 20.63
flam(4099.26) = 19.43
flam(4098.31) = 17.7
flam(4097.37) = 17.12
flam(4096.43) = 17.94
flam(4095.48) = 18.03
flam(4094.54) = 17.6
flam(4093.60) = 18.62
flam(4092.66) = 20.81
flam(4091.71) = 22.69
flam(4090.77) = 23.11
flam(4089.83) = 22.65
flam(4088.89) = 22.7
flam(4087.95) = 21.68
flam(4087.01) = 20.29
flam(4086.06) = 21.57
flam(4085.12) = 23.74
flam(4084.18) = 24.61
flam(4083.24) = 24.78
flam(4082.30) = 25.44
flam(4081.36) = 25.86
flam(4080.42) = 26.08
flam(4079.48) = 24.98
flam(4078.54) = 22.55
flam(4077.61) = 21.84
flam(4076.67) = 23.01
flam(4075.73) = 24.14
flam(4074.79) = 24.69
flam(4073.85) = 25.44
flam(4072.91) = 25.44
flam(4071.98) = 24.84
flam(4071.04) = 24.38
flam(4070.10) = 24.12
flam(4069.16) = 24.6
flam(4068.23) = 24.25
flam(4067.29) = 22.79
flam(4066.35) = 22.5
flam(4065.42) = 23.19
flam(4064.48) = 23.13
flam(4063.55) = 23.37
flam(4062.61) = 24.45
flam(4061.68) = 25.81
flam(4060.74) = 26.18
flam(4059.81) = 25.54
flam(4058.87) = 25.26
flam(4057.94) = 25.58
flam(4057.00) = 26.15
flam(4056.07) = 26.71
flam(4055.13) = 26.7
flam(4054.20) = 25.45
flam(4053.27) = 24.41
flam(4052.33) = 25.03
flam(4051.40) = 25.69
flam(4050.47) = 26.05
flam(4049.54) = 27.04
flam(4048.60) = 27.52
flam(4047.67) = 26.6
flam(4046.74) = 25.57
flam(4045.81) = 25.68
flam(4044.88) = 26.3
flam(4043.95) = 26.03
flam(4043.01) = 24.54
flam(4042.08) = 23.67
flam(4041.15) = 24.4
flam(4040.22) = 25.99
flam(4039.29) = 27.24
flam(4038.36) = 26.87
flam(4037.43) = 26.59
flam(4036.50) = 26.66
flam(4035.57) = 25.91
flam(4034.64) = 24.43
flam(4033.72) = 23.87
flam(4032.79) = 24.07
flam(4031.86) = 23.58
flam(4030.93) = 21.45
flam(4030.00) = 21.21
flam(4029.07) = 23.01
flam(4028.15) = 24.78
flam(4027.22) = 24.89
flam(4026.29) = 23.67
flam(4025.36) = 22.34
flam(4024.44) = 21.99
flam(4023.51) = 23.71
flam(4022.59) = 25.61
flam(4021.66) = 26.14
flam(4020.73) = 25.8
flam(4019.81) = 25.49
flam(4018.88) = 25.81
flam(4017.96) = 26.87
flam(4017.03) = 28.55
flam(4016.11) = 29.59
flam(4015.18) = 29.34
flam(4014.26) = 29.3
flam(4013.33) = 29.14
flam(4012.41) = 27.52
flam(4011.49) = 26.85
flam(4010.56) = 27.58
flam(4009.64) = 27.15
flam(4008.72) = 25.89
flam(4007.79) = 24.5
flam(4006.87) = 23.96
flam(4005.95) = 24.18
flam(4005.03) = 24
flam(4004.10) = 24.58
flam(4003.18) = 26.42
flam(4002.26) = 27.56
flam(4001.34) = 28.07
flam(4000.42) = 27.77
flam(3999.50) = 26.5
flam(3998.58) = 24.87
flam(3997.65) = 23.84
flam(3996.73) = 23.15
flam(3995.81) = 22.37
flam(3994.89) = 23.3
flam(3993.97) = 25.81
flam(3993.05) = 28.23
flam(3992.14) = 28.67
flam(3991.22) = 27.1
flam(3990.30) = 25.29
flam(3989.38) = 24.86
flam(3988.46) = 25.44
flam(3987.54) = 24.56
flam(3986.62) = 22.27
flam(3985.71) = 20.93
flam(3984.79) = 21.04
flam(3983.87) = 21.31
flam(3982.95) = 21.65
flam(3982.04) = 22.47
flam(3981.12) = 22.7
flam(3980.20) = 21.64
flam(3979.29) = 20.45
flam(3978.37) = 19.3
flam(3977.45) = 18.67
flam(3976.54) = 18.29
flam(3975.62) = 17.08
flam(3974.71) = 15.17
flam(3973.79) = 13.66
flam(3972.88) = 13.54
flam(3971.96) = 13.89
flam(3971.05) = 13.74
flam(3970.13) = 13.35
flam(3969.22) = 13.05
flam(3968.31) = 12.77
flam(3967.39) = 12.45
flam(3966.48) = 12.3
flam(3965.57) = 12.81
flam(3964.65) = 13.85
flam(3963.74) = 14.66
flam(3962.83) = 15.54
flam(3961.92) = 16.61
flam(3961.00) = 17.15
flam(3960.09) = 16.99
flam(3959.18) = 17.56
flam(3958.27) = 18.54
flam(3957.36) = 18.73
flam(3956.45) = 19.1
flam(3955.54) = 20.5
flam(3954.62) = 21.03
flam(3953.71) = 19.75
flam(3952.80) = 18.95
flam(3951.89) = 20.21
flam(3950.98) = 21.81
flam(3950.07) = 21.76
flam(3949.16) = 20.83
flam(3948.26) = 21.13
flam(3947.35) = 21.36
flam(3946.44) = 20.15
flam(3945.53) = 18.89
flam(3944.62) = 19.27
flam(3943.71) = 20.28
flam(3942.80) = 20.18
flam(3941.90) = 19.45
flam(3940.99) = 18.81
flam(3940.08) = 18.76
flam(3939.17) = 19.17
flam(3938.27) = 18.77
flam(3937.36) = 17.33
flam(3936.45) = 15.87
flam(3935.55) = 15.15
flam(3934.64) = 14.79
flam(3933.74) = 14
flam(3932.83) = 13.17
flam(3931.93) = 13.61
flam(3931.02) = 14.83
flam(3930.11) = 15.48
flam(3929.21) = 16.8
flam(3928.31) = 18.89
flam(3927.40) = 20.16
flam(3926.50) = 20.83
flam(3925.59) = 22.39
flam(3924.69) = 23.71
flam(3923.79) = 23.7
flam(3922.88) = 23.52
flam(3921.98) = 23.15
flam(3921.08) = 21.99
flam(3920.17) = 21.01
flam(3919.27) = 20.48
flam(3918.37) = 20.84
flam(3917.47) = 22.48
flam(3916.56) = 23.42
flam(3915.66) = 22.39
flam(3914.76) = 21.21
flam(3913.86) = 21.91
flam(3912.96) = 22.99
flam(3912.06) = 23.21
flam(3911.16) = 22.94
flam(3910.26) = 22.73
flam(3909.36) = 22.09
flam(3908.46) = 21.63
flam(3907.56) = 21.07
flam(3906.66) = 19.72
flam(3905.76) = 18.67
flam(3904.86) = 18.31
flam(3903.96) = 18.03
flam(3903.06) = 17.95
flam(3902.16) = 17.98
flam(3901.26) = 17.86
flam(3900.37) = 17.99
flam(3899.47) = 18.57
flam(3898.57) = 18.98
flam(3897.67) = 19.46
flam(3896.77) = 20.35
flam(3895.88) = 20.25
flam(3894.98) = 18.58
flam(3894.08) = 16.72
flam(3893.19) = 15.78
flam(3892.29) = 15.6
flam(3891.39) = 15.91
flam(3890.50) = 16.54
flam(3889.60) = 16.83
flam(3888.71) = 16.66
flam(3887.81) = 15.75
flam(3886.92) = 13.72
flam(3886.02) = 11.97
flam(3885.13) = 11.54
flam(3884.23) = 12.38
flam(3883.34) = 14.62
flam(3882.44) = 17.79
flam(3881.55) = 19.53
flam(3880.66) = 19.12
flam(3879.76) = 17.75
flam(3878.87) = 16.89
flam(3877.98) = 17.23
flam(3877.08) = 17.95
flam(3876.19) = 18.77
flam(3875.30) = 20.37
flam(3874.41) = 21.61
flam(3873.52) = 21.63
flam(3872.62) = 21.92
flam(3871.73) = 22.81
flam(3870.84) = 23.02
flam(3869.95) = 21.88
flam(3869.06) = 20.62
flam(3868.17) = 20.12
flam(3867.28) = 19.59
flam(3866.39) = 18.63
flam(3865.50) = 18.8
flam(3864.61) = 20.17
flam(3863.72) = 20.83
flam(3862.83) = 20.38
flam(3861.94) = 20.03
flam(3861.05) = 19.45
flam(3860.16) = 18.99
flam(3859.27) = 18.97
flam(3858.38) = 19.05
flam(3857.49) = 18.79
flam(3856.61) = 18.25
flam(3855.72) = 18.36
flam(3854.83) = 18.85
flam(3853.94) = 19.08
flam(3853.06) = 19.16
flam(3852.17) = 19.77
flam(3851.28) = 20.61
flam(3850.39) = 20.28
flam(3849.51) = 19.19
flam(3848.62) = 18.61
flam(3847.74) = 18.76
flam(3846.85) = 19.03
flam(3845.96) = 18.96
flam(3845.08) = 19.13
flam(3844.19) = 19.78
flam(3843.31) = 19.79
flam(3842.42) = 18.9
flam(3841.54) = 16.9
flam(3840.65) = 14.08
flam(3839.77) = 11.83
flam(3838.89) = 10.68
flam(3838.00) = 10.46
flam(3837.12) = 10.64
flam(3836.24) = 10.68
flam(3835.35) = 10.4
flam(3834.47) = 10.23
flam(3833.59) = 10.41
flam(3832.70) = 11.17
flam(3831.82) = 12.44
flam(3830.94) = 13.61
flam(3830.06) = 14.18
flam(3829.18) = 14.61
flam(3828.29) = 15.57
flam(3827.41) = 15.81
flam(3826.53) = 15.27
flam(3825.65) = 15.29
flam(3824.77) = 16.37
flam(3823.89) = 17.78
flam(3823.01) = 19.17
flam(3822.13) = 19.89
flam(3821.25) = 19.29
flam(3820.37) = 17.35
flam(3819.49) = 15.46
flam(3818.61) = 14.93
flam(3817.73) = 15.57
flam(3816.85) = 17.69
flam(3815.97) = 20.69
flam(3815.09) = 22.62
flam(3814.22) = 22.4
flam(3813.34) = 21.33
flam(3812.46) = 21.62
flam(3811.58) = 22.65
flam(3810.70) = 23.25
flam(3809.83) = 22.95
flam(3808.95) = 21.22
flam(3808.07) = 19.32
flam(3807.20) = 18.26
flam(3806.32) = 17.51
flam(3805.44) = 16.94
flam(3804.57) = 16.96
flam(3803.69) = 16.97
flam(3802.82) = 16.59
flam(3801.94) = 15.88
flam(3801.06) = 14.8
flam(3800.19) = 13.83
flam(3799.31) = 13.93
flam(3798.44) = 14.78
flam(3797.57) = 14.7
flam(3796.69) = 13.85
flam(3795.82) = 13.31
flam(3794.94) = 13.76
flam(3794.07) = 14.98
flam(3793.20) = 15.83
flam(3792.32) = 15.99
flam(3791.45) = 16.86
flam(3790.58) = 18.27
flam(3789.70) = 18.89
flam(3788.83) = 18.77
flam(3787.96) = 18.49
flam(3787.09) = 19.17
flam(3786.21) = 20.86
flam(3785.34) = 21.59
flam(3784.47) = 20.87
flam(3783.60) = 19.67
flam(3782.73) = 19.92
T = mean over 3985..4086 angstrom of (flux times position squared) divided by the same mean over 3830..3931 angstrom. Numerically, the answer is 1.47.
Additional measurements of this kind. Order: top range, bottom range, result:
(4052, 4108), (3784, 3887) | 1.47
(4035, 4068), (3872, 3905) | 1.57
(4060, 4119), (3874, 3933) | 1.28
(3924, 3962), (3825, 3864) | 1.19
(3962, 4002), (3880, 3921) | 1.12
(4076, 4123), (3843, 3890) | 1.28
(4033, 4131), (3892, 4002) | 1.25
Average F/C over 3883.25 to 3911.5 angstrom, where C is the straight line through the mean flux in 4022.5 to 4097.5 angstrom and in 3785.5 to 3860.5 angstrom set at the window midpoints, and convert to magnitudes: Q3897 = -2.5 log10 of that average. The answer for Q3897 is 0.09 mag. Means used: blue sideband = 17.1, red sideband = 24.1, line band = 17.7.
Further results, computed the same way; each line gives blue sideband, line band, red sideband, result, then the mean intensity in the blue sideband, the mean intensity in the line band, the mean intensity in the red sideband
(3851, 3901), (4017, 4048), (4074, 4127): -0.21 mag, 18.5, 24.9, 21.5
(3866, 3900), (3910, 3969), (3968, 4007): 0.06 mag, 18.1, 19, 21.8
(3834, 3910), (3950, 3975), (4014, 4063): 0.32 mag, 18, 16.3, 25.5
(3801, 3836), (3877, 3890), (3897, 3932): 0.21 mag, 17.1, 15.9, 20.4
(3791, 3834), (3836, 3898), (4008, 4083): 0.05 mag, 16.9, 18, 25.3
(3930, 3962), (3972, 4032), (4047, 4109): -0.18 mag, 18.4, 24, 23.1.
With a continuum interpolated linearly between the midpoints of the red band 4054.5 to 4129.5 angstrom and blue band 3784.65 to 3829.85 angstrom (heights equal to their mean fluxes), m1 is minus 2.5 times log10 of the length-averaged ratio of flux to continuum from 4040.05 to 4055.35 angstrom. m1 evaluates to -0.19 mag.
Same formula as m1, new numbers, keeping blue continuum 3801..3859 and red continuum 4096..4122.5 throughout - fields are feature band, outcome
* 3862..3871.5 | -0.16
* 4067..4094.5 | -0.17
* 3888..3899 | 0.02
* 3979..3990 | -0.19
